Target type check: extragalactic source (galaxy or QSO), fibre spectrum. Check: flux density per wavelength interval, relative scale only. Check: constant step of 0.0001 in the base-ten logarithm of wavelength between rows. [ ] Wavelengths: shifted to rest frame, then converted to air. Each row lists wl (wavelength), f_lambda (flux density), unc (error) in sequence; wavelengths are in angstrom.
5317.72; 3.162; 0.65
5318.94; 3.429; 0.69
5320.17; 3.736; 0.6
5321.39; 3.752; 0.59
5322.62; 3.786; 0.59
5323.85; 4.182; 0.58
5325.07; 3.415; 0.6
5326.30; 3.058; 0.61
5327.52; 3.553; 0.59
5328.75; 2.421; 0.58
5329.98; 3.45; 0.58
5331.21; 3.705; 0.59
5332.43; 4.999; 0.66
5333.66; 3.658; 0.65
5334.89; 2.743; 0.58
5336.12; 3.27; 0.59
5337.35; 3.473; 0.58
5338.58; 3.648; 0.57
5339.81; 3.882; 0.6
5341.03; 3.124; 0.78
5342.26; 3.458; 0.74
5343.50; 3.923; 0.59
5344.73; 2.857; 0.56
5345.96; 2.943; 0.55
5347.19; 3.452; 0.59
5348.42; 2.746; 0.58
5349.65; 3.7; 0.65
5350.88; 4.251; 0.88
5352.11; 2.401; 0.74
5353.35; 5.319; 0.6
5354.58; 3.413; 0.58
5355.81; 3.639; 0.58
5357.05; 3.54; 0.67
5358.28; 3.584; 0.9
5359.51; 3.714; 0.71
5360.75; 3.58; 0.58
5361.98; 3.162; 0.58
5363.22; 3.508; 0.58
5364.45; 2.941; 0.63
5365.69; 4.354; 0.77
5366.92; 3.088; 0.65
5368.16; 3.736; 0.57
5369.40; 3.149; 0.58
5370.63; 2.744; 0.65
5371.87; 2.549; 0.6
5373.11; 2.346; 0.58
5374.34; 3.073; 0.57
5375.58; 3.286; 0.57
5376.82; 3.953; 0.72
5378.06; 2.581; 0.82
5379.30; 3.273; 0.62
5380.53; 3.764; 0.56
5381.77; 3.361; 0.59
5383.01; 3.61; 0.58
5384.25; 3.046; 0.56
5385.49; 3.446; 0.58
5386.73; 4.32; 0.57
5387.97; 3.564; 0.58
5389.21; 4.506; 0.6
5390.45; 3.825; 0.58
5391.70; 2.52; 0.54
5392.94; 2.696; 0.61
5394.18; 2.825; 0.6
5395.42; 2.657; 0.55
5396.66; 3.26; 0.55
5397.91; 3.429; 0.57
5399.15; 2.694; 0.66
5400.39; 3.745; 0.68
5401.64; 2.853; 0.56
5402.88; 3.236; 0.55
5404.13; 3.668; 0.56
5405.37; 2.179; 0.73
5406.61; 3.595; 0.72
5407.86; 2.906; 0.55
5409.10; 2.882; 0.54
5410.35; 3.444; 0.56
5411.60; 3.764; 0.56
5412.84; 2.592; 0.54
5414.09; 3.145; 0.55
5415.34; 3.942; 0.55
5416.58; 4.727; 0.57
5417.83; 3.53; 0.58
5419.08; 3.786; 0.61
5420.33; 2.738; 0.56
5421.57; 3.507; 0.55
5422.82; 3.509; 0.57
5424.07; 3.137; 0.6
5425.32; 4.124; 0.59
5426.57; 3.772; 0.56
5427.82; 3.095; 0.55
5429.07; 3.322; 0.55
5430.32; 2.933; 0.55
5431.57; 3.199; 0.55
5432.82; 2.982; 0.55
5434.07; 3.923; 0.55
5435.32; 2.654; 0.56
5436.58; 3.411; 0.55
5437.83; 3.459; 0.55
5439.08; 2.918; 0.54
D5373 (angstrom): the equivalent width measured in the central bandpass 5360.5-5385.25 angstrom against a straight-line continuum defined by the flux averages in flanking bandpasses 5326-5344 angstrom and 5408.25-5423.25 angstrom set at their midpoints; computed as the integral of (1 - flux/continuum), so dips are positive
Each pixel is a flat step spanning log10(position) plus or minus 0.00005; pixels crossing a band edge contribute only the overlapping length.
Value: 1.6 angstrom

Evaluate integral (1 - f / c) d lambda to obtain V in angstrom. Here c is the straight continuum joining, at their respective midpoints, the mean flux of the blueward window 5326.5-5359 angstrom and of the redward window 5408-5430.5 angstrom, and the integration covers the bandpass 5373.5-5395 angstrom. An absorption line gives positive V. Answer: 0.6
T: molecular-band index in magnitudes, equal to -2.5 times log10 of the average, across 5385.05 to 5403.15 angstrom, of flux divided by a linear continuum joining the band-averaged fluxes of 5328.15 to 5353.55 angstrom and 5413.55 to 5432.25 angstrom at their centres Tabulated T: 0.058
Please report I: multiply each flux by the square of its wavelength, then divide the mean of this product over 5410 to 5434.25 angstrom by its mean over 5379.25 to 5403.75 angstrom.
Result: 1.0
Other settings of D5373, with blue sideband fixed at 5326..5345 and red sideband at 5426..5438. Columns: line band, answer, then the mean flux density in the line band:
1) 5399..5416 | 0.6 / 3.21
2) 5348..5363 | -0.7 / 3.6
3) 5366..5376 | 1.1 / 3.03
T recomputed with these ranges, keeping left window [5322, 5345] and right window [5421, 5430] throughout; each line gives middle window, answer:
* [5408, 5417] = 0.012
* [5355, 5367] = -0.008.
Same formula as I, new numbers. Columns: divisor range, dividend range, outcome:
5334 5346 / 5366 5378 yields 0.94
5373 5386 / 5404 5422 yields 1.03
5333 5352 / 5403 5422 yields 1.02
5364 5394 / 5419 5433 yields 1.02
